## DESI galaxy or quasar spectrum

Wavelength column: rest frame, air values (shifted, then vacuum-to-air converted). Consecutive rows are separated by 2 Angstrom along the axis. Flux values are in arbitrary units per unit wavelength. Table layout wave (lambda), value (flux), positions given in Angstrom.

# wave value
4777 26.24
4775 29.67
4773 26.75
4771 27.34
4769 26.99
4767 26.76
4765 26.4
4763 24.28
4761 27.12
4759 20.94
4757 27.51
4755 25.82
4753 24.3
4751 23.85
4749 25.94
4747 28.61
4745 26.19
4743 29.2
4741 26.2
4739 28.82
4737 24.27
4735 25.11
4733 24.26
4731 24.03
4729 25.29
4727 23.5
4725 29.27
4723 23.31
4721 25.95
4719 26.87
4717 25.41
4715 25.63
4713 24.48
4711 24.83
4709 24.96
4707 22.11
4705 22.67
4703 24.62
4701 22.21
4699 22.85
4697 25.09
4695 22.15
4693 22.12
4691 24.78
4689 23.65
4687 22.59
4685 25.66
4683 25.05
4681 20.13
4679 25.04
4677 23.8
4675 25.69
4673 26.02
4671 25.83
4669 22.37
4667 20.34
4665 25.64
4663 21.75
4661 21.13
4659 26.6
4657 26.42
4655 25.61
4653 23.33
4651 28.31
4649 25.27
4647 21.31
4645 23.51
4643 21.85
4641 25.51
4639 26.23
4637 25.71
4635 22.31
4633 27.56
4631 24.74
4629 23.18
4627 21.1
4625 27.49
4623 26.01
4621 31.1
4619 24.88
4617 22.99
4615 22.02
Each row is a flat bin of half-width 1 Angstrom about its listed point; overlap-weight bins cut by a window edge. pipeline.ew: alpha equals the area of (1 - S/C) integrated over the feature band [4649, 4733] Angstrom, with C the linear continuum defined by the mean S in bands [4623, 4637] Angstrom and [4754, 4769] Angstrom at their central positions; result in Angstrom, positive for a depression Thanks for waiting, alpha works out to 2.5 Angstrom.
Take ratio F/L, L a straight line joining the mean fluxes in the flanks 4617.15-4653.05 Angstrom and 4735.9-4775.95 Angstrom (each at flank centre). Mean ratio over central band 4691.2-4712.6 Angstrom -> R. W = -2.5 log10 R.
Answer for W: 0.101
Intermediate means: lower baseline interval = 25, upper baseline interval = 26.3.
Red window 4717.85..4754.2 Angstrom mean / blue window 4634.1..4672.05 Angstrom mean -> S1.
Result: 1.07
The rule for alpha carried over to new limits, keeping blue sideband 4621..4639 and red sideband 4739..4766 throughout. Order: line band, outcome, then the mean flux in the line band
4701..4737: 1.4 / 24.8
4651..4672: 1.1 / 24.1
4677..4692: 1.0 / 23.8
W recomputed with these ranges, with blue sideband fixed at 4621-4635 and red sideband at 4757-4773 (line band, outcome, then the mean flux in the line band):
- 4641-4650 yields 0.092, 23.3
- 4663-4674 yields 0.071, 23.8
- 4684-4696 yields 0.090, 23.5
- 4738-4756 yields -0.032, 26.5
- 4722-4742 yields 0.013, 25.4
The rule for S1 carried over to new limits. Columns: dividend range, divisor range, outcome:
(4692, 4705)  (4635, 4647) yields 0.96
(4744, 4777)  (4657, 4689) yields 1.09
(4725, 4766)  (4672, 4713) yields 1.08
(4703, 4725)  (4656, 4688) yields 1.03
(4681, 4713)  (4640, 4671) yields 0.98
